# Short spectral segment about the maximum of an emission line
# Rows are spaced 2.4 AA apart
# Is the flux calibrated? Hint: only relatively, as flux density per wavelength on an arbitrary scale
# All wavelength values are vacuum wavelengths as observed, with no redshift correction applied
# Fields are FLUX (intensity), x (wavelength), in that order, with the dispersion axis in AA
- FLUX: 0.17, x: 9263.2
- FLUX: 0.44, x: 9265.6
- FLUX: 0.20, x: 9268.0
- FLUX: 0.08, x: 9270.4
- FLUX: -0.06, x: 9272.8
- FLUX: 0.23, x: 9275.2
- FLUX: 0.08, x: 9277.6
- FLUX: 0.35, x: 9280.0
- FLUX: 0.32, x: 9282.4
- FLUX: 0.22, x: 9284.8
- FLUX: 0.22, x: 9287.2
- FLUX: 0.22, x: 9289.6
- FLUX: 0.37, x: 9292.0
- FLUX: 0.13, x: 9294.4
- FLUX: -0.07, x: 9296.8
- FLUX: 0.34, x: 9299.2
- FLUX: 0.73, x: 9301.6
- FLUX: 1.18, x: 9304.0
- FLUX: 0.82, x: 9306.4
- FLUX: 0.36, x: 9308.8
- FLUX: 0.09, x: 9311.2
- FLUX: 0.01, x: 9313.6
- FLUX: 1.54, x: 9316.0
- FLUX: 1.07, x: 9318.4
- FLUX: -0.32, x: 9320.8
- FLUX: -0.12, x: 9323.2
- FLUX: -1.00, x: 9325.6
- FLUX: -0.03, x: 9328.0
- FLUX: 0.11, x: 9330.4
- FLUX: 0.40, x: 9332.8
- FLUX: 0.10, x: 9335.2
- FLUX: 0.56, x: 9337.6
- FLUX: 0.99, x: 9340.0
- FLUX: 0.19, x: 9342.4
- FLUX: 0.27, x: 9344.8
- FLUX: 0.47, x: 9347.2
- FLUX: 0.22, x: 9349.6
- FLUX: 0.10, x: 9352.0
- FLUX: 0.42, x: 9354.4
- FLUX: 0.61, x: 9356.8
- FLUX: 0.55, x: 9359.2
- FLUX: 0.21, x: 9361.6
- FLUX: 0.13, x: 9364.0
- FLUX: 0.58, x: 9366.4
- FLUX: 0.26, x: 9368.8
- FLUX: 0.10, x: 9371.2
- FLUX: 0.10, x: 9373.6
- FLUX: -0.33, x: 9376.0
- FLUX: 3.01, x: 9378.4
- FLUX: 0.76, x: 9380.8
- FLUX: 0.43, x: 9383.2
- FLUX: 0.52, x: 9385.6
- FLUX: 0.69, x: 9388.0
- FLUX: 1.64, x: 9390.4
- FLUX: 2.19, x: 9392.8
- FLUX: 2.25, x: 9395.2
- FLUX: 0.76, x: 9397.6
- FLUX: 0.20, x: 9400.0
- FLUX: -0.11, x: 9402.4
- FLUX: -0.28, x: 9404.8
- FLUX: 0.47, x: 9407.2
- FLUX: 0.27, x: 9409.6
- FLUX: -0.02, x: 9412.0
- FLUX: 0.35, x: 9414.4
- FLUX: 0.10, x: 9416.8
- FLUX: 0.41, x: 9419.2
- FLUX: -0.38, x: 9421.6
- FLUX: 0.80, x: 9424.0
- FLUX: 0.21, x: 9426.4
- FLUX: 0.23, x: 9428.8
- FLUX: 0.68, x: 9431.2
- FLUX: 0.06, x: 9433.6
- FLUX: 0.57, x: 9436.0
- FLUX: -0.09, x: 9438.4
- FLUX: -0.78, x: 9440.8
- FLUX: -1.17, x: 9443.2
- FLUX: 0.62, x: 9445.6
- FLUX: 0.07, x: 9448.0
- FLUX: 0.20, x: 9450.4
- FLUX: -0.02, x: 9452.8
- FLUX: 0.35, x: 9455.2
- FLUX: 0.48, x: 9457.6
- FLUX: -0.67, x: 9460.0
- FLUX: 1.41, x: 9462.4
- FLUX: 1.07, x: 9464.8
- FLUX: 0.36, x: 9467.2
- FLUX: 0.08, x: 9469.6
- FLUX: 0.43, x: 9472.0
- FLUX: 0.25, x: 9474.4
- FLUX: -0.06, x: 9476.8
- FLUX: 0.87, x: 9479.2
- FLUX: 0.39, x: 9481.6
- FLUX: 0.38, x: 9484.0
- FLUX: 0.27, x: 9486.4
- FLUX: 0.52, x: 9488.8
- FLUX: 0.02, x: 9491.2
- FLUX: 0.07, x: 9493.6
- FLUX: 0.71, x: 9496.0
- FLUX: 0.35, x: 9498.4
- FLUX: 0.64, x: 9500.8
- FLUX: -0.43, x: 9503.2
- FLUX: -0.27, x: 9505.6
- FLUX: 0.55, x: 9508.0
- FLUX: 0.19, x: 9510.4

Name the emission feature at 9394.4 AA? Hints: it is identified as [O III] 5007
